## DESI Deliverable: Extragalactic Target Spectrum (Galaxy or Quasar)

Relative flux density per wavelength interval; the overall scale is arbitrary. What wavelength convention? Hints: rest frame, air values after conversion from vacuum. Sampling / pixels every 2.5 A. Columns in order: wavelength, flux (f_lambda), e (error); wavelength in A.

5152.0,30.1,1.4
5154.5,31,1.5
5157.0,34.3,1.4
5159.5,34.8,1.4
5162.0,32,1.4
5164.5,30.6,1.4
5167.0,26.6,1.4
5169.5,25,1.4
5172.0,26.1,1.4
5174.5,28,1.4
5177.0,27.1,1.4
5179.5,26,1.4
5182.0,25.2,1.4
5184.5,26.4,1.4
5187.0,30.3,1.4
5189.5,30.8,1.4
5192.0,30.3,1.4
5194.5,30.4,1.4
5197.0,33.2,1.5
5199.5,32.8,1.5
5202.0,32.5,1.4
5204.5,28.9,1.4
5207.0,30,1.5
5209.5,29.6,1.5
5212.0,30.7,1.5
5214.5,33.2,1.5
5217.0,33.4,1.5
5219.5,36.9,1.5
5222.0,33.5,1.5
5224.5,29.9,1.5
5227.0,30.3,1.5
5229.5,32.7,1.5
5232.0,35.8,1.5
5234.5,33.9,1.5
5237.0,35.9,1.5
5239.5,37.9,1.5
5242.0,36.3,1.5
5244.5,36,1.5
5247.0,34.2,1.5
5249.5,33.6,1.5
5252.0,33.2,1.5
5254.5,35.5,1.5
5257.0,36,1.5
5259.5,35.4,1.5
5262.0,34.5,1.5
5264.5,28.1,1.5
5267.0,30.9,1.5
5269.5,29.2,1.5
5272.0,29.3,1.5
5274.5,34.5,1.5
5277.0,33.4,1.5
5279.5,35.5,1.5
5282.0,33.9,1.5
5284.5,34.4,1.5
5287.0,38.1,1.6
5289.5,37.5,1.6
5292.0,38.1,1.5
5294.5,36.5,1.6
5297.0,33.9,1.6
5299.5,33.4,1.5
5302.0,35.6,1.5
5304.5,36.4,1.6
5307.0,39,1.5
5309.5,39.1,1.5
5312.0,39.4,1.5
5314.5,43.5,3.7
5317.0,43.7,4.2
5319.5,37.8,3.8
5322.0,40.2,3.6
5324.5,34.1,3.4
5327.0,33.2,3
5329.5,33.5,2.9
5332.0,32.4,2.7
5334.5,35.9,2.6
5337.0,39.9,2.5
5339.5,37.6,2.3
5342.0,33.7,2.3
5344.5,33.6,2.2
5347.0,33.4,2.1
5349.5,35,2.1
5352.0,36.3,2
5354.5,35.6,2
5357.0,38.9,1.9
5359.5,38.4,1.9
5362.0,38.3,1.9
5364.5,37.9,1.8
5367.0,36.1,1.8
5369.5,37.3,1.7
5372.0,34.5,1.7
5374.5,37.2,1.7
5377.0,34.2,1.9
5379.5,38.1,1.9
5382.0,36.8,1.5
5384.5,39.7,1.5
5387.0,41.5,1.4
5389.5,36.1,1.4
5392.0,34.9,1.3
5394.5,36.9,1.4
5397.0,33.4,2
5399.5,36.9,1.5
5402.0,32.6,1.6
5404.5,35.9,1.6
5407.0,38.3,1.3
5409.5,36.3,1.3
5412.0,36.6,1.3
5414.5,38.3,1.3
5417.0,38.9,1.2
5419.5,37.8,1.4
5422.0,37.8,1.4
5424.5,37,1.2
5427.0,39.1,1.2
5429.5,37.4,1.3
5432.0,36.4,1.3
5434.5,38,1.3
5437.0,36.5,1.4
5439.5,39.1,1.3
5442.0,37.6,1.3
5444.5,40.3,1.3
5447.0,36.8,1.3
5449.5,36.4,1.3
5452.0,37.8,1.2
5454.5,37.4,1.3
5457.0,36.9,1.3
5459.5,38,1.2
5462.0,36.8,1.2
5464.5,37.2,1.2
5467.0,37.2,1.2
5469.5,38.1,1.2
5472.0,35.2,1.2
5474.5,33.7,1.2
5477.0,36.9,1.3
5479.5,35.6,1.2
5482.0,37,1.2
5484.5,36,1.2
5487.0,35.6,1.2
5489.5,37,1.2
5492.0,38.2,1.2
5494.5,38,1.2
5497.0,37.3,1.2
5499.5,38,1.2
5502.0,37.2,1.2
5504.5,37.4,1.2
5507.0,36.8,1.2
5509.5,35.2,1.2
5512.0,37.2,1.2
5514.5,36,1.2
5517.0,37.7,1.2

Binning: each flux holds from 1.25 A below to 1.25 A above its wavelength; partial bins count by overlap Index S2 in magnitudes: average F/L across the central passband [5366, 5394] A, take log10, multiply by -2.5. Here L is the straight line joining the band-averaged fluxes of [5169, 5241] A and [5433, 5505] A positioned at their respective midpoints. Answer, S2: -0.06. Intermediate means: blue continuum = 31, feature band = 37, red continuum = 37.1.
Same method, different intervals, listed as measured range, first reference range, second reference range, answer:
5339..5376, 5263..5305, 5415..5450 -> -0.01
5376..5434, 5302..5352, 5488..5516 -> 0.00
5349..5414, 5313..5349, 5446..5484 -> 0.00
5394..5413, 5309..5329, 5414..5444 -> 0.07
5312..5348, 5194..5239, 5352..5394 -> -0.03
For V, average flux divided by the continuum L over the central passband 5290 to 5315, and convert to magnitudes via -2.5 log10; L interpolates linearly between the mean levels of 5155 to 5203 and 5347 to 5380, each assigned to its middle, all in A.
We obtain -0.09 mag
